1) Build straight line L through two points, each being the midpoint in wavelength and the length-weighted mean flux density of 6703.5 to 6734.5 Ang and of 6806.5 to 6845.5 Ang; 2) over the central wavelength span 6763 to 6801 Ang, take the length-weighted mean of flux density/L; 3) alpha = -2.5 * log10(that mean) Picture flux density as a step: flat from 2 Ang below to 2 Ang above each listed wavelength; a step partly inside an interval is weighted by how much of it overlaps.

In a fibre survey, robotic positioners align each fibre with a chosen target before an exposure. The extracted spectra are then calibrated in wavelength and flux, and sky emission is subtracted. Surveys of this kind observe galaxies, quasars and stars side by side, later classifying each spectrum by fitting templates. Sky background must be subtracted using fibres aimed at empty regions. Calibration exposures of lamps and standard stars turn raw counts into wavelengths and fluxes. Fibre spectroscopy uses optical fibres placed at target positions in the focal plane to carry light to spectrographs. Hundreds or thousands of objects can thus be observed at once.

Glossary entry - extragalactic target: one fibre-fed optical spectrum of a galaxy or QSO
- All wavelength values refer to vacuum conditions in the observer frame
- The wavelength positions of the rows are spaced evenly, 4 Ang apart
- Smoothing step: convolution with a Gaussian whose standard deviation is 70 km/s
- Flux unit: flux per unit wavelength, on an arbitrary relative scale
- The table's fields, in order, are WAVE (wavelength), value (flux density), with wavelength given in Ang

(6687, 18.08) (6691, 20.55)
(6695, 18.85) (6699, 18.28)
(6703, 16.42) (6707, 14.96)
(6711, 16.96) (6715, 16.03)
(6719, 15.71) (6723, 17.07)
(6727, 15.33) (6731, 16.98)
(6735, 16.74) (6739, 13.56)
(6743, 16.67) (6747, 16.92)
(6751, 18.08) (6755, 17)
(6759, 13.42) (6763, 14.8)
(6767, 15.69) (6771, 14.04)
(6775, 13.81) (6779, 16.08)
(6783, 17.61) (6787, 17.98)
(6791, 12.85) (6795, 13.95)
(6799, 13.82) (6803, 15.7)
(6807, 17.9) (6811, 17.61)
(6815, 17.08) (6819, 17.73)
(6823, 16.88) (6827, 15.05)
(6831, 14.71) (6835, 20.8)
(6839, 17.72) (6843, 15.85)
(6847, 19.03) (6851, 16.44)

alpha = 0.11 mag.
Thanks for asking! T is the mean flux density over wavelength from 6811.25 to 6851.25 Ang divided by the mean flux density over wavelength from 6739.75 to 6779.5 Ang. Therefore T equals 1.1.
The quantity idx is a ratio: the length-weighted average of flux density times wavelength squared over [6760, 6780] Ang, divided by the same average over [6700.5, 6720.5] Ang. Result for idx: 0.9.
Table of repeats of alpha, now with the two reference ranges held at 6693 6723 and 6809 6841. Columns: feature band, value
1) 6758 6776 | 0.18 mag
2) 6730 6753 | 0.03 mag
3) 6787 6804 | 0.18 mag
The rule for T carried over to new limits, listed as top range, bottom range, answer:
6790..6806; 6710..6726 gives 0.88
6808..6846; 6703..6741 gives 1.07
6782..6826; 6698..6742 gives 1.00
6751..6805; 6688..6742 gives 0.91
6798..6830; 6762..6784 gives 1.08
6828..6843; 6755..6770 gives 1.16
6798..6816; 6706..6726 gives 1.02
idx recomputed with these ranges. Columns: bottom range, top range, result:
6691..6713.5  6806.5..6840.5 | 1.03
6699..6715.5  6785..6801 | 0.92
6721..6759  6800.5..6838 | 1.07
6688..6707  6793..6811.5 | 0.89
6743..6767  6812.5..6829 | 1.06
